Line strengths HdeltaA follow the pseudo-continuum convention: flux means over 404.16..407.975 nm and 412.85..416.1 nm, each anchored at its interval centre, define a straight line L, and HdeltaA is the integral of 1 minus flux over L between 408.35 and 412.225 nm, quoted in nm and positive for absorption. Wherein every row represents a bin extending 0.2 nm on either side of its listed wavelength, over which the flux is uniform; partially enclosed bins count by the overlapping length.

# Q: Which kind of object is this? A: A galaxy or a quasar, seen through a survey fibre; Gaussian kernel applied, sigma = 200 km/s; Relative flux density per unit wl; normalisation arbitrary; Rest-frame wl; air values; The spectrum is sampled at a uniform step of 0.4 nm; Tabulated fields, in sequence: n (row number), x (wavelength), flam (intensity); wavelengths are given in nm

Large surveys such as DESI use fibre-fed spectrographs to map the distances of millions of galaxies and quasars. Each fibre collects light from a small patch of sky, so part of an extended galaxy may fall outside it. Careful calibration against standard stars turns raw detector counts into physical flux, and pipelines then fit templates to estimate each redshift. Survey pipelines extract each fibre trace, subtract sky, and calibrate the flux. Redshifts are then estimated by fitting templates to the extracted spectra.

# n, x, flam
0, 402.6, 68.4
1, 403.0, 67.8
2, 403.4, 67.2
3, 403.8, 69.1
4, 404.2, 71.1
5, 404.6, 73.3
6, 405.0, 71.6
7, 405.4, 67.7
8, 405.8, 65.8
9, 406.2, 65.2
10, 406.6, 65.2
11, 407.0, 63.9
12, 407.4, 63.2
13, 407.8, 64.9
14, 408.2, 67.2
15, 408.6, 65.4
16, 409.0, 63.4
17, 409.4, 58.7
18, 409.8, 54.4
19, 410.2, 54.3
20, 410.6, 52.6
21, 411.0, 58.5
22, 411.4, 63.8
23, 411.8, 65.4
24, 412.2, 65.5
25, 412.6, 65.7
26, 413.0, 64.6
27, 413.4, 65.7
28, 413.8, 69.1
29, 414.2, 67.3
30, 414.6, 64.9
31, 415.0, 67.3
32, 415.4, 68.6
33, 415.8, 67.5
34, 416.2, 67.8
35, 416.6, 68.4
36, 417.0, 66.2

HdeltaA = 0.40 nm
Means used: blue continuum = 67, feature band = 60.1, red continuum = 66.9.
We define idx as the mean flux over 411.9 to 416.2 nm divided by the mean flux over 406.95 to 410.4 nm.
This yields 1.08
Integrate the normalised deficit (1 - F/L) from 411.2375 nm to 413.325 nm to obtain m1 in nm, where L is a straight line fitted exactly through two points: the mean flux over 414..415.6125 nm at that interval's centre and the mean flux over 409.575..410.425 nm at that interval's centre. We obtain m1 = -0.162 nm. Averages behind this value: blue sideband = 54.4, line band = 65.1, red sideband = 67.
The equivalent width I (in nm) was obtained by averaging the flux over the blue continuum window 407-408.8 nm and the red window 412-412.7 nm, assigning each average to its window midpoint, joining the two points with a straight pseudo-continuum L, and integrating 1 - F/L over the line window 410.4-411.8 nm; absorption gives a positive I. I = 0.13 nm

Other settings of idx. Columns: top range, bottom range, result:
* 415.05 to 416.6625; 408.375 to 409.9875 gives 1.12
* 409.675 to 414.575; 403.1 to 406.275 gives 0.91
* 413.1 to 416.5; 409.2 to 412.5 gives 1.13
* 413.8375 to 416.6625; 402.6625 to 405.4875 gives 0.97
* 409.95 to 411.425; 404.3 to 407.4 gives 0.84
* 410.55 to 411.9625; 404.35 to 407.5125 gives 0.90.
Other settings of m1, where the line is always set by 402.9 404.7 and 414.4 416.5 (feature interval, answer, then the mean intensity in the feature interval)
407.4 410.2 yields 0.277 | 61.8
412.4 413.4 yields 0.037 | 65.3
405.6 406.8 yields 0.065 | 65.4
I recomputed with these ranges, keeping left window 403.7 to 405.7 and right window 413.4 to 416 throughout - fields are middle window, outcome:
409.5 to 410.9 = 0.29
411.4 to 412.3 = 0.04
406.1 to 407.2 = 0.08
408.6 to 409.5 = 0.09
